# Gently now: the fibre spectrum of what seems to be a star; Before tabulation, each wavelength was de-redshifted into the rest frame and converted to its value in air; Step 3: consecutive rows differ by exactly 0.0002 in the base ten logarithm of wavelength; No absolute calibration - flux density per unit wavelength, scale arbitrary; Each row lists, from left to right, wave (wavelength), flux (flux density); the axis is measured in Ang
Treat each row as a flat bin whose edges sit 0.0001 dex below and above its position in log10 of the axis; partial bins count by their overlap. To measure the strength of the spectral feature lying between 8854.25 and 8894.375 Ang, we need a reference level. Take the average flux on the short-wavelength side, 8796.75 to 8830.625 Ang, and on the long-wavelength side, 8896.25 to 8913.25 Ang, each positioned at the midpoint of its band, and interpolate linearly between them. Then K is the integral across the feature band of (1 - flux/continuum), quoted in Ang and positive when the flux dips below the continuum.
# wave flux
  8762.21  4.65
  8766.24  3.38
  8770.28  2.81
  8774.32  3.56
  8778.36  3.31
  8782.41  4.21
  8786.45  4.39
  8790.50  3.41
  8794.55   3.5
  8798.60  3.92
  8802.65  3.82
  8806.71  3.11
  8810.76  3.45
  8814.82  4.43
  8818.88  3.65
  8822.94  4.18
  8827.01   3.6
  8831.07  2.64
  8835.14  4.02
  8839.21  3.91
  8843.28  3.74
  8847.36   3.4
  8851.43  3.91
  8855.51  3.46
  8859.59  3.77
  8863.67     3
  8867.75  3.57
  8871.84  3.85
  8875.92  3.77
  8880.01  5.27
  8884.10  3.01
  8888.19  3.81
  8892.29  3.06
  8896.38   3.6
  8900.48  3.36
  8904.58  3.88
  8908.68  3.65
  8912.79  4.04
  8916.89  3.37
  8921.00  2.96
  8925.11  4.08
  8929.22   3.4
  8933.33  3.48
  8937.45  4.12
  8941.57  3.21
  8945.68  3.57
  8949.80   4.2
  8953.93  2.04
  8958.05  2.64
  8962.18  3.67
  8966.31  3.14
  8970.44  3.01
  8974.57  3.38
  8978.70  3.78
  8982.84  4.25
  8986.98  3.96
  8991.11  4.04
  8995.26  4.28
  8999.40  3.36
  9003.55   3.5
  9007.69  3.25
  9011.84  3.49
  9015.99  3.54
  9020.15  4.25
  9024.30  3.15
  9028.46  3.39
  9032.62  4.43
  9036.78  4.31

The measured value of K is 0.4 Ang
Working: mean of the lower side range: 3.72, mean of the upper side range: 3.69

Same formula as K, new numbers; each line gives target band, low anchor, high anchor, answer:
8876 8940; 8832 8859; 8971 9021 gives 0.6 Ang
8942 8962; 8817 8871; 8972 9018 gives 2.7 Ang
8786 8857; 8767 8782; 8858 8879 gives -3.6 Ang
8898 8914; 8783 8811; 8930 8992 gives -0.7 Ang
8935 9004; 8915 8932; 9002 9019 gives -1.3 Ang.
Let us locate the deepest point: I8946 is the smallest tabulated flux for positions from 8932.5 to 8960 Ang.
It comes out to 2.04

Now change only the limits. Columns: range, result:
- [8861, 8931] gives 2.96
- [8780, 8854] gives 2.64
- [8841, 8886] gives 3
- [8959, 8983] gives 3.01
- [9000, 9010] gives 3.25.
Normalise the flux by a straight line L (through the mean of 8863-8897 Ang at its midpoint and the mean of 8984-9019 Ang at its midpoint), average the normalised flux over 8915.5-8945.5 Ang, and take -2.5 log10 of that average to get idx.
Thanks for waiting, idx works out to 0.05 mag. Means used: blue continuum 3.69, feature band 3.52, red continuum 3.71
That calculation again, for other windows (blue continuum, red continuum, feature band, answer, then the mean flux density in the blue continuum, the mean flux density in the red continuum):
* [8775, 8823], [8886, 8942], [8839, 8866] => 0.03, 3.76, 3.58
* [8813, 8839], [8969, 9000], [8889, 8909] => 0.08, 3.76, 3.79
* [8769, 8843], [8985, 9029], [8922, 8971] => 0.09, 3.67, 3.66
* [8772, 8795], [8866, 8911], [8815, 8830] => -0.02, 3.73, 3.71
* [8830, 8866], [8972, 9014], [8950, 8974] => 0.21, 3.56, 3.72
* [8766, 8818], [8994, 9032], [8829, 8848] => 0.03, 3.65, 3.6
